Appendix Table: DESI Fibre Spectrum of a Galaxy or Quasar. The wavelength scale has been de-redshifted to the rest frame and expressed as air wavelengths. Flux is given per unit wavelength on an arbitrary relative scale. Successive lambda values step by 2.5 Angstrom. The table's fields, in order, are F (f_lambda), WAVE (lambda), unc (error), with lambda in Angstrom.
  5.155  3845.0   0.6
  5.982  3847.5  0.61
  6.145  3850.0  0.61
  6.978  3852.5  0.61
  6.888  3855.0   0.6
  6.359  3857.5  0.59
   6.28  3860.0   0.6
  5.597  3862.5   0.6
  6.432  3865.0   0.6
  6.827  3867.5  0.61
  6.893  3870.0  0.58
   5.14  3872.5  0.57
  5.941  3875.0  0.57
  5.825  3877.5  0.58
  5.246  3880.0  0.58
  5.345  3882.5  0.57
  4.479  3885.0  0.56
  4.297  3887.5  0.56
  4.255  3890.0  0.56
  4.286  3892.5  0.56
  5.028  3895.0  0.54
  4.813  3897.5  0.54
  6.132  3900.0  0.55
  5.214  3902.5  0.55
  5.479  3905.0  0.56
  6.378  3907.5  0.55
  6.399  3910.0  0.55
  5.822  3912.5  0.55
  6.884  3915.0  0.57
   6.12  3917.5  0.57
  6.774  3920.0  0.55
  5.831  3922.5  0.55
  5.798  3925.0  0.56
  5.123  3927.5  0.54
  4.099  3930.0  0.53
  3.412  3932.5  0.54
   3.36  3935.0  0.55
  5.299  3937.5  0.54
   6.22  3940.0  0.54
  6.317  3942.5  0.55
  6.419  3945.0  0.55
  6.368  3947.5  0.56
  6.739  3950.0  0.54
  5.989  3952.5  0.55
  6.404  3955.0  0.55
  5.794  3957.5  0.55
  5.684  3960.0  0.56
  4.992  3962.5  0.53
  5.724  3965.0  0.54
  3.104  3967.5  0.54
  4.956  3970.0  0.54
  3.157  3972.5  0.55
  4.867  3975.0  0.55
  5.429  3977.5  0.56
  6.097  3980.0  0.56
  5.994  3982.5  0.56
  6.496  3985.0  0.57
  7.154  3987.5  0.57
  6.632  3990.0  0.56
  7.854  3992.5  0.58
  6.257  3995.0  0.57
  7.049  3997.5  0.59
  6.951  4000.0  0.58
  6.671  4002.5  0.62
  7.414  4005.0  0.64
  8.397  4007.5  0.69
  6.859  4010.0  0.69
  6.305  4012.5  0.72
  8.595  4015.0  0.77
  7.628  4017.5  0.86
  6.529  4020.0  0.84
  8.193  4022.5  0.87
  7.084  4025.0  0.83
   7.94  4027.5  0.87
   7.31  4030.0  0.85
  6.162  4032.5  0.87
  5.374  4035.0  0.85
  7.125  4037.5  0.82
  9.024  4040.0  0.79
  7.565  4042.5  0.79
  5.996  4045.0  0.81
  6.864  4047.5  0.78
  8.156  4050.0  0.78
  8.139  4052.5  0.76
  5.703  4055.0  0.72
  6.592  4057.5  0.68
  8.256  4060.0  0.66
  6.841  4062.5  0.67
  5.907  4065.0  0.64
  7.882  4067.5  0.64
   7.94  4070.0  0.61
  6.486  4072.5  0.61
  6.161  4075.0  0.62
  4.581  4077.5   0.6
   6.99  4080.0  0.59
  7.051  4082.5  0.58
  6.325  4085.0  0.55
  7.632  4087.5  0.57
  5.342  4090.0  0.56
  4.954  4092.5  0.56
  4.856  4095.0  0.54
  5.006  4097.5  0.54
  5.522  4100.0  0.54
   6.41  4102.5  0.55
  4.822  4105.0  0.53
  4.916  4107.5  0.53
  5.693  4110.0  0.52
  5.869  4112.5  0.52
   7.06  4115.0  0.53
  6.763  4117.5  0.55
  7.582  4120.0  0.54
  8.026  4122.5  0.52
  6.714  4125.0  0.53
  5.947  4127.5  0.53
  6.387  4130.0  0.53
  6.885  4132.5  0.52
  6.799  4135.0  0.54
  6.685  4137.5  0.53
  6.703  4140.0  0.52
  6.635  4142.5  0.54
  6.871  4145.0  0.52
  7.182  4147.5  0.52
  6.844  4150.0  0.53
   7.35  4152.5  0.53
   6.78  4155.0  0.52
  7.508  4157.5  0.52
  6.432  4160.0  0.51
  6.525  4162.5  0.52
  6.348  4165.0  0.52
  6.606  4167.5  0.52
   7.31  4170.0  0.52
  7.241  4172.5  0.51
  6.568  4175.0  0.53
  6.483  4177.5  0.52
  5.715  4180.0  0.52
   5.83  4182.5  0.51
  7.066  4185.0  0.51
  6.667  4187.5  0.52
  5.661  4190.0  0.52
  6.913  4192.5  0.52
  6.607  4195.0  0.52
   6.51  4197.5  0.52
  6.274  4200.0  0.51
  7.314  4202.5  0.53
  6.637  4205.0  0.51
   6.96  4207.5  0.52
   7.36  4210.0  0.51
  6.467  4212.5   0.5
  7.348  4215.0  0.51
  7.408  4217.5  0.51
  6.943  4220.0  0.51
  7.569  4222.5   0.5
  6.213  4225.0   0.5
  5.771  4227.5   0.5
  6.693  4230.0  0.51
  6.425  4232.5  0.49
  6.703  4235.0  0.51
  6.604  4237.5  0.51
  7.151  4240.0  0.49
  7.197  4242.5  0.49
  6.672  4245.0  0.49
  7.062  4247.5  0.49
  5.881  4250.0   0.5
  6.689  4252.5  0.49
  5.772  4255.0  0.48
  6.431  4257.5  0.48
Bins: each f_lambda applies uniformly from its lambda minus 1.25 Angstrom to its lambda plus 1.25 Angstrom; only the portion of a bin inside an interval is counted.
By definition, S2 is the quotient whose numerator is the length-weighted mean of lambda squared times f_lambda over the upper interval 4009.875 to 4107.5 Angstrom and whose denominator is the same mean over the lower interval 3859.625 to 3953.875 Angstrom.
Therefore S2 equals 1.29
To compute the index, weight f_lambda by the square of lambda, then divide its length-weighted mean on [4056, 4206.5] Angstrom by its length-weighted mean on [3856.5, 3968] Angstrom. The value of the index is 1.3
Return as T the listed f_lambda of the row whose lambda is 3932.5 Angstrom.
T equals 3.412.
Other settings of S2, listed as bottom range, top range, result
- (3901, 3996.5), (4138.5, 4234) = 1.33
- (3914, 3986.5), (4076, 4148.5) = 1.24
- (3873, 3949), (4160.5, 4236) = 1.41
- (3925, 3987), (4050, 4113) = 1.24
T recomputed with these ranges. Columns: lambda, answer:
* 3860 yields 6.28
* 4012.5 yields 6.305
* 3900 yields 6.132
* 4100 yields 5.522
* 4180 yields 5.715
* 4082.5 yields 7.051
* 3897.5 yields 4.813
